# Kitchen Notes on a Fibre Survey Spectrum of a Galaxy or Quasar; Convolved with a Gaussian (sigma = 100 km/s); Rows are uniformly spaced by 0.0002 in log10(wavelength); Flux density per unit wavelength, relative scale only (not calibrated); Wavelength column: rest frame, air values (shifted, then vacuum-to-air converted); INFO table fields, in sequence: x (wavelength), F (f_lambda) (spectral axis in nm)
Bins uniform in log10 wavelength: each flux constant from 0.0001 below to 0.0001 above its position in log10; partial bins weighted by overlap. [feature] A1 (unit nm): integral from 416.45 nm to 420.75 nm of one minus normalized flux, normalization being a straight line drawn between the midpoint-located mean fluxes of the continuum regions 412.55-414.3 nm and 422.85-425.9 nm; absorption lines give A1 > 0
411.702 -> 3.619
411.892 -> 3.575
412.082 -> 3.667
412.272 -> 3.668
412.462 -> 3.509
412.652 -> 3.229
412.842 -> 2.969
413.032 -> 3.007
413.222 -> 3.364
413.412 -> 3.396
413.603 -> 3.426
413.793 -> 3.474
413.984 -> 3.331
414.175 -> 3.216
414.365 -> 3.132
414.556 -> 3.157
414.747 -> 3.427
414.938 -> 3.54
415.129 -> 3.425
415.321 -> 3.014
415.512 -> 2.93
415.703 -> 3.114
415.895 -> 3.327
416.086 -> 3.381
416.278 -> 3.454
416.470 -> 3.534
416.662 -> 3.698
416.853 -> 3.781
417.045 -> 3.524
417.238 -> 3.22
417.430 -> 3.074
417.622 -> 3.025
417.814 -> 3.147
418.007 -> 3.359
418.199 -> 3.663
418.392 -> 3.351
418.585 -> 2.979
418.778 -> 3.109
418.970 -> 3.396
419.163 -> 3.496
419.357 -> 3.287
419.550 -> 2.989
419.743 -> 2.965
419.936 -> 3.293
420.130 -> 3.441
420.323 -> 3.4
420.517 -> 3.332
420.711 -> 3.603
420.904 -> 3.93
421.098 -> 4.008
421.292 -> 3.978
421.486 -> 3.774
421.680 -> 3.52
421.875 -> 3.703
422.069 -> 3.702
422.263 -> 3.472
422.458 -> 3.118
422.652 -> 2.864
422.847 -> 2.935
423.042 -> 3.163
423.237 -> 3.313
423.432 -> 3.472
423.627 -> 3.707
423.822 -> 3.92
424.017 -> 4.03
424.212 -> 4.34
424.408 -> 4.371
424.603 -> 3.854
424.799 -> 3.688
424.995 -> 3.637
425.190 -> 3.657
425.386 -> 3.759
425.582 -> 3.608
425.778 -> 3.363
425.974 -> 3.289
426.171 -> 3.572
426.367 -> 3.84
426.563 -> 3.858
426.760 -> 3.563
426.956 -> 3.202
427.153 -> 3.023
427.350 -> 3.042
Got 0.178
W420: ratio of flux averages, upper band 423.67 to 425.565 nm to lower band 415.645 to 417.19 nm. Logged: 1.1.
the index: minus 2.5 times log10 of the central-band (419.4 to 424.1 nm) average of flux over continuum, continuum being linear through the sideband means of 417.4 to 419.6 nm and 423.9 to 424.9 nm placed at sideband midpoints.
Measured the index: 0.062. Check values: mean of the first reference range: 3.25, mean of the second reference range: 4.05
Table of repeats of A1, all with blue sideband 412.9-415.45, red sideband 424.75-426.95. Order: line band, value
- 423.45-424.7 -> -0.16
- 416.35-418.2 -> -0.01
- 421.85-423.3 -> 0.10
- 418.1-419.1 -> 0.03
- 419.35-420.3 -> 0.07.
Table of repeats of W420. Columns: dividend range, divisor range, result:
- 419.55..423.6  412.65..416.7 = 1.05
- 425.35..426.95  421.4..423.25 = 1.07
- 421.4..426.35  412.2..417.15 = 1.08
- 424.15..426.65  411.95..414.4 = 1.12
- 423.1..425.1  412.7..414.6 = 1.18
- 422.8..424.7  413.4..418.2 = 1.12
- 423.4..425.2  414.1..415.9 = 1.21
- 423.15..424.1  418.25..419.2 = 1.13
